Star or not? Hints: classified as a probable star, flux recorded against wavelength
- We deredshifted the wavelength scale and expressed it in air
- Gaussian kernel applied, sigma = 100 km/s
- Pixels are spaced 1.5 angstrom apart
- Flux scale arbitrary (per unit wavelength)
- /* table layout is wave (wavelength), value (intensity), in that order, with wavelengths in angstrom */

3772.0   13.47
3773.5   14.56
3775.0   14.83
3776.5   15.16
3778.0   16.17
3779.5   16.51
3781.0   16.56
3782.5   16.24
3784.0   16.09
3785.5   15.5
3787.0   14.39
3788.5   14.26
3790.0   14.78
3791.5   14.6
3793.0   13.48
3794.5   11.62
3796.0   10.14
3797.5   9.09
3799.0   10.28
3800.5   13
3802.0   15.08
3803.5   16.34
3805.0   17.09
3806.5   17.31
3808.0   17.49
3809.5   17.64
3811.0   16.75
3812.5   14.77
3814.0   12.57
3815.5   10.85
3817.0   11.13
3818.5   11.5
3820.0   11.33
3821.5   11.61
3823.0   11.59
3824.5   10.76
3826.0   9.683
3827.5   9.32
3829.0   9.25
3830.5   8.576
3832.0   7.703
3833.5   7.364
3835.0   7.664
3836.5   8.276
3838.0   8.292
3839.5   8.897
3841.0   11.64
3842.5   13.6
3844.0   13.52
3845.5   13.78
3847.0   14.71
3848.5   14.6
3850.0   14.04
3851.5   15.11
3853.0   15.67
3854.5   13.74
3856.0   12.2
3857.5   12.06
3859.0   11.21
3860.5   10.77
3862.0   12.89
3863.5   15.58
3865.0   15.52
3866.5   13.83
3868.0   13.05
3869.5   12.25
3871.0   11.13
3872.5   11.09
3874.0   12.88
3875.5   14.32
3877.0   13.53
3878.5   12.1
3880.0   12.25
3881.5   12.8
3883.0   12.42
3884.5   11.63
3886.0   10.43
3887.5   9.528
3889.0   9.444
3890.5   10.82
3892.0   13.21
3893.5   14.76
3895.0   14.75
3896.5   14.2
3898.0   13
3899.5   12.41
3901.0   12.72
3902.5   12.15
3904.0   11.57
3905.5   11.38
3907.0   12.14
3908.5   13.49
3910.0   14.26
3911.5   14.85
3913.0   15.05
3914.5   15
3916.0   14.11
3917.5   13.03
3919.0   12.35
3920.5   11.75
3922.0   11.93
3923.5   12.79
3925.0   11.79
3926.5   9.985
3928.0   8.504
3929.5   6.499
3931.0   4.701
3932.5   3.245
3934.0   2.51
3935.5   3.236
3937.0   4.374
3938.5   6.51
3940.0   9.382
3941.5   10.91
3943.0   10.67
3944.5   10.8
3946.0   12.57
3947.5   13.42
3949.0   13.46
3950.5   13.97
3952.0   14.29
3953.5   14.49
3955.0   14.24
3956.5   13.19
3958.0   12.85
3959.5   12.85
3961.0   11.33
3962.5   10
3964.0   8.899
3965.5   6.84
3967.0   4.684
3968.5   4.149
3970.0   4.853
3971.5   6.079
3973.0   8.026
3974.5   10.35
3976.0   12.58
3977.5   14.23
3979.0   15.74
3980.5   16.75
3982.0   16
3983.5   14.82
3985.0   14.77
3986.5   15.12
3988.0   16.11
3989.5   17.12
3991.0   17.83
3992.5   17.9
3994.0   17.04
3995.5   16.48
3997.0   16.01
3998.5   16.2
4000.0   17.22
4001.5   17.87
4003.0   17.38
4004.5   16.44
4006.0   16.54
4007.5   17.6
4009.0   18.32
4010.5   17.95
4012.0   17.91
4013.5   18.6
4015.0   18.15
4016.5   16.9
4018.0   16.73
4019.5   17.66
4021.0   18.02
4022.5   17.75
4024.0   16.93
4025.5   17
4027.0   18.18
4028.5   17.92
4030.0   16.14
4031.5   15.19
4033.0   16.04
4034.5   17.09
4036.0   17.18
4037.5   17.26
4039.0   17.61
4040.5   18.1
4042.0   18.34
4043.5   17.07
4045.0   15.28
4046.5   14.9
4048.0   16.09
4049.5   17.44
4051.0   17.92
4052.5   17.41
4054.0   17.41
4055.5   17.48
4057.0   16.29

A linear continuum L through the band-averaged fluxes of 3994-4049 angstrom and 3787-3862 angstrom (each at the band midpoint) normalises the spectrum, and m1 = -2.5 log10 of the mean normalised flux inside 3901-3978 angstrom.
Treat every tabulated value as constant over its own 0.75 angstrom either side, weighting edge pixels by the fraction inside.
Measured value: 0.39 mag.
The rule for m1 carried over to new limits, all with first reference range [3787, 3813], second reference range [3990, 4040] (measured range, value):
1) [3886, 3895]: 0.31 mag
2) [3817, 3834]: 0.42 mag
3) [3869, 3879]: 0.22 mag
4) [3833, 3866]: 0.21 mag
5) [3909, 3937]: 0.49 mag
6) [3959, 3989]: 0.43 mag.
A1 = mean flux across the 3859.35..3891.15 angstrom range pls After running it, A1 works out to 12.3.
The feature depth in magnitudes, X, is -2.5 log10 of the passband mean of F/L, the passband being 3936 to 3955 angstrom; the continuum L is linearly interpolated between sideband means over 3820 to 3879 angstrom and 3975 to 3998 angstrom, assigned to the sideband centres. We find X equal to 0.29 mag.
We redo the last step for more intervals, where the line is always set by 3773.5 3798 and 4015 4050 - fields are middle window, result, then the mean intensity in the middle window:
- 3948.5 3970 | 0.44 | 10.8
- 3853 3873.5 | 0.19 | 12.8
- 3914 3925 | 0.22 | 12.9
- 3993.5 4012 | -0.03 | 17.1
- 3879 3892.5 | 0.33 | 11.4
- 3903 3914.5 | 0.18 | 13.3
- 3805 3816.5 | -0.05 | 15.4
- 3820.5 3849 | 0.38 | 10.5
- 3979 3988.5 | 0.06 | 15.6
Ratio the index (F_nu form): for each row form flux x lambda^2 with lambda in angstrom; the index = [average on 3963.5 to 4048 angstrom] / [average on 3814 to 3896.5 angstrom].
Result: 1.40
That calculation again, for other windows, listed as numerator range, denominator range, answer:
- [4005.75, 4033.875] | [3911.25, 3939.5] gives 1.92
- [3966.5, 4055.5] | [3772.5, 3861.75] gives 1.35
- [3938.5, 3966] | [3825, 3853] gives 1.13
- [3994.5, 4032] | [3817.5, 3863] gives 1.65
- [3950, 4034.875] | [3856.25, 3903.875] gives 1.25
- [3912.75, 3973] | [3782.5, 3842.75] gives 0.87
